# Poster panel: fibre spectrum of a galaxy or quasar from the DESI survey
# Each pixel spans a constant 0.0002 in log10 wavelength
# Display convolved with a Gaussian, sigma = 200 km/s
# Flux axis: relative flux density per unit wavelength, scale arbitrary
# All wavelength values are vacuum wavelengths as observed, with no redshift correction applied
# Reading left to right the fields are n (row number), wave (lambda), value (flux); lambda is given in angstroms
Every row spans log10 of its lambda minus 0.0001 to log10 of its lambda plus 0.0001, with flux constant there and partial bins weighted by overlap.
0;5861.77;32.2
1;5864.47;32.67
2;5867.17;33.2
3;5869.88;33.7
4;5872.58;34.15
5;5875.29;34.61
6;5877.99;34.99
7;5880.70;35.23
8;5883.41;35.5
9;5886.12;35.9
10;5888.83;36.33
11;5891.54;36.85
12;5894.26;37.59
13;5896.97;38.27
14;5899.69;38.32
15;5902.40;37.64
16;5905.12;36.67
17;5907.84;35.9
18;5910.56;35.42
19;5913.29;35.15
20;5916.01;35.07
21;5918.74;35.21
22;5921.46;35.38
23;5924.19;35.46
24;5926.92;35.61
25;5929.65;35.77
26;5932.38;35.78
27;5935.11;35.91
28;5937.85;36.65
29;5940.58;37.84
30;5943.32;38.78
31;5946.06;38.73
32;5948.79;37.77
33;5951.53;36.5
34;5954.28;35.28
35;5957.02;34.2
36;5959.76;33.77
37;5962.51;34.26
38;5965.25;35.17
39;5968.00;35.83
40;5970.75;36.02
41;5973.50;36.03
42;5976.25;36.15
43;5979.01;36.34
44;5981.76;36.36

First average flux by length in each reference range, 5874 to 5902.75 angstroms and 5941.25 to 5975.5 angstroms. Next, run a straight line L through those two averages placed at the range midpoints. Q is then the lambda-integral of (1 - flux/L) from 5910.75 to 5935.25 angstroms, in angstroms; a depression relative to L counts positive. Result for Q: 0.5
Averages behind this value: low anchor 36.5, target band 35.5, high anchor 36.1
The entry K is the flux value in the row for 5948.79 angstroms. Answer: 37.77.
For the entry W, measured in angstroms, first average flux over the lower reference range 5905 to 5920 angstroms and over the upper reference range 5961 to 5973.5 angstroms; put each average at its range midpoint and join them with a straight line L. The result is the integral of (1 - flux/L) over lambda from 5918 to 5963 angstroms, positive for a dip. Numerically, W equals -0.86 angstroms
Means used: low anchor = 35.5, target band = 36.1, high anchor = 35.4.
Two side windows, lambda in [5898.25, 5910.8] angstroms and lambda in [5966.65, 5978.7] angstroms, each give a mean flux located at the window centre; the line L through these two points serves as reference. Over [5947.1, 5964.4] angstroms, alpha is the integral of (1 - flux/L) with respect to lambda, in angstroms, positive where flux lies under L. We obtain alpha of 0.4 angstroms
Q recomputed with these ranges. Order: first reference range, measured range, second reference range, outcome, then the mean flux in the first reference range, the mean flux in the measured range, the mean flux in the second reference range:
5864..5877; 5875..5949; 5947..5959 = -3.2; 33.8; 36.4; 35.9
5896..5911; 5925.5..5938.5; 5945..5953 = 0.5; 37.1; 35.9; 37.6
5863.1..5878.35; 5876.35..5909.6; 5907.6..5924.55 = -1.9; 33.8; 36.6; 35.3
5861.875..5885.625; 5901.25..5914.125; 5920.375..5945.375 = -0.3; 34.2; 36.2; 36.4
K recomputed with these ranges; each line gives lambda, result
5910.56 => 35.42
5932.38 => 35.78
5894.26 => 37.59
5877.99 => 34.99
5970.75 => 36.02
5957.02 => 34.2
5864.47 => 32.67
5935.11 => 35.91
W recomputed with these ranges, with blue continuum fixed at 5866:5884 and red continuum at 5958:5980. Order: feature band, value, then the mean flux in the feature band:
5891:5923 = -1.5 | 36.4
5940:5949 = -0.8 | 38.4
